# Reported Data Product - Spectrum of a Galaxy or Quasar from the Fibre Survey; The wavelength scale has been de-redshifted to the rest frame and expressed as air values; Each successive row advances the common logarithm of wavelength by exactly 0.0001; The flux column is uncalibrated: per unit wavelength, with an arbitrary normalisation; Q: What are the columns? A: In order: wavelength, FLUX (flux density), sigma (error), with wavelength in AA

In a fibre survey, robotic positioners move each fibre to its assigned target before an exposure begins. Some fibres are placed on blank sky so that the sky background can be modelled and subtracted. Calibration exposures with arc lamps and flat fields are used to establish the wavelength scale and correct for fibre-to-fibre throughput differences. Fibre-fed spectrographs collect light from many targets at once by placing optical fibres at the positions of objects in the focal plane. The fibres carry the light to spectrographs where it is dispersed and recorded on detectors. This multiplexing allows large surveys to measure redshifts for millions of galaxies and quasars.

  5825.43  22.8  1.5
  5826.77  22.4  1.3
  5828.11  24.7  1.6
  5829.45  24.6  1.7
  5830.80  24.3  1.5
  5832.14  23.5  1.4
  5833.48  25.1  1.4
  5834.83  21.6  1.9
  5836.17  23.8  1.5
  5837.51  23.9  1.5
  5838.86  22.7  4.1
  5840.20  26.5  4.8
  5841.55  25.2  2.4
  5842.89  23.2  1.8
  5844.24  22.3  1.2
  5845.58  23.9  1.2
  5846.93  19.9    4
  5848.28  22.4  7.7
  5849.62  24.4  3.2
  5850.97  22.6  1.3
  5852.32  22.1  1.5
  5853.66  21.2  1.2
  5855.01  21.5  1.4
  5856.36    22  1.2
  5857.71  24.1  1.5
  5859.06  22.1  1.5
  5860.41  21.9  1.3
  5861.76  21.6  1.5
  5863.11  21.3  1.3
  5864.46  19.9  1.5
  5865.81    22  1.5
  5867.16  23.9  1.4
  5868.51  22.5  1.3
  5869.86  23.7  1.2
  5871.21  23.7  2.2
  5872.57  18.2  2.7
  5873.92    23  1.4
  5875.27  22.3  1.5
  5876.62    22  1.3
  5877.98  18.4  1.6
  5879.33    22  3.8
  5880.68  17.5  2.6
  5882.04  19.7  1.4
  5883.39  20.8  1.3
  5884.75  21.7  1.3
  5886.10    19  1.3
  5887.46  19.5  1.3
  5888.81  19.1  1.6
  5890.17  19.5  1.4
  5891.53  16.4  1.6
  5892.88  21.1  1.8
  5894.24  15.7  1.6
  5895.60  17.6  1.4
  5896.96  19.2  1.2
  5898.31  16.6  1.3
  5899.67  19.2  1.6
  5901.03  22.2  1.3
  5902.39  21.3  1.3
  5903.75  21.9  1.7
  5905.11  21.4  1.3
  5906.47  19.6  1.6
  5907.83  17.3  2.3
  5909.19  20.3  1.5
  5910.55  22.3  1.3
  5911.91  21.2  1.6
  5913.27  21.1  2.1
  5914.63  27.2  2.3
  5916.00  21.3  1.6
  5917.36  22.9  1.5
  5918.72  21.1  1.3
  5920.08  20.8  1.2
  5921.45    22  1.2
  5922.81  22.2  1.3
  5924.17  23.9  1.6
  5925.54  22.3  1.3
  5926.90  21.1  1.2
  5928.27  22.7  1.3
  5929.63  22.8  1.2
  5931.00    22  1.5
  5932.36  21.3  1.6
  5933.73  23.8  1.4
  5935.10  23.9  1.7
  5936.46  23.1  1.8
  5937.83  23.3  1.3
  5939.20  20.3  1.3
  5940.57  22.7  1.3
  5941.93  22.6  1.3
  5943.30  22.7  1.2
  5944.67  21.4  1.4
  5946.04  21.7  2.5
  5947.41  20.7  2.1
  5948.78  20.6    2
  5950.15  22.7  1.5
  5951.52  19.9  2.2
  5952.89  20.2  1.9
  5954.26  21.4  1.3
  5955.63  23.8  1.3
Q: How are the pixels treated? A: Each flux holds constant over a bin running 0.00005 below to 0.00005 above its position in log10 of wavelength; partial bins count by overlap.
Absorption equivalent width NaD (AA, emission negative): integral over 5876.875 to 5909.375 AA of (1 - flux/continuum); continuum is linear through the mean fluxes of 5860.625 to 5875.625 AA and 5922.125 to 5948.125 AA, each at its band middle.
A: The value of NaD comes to 3.9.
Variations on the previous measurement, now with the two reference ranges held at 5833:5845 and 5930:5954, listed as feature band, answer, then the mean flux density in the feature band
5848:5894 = 4.01 AA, 21.2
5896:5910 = 1.71 AA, 19.9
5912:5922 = 0.05 AA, 22.3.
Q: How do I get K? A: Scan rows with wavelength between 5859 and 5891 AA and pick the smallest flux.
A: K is 17.5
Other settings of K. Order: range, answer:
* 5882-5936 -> 15.7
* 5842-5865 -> 19.9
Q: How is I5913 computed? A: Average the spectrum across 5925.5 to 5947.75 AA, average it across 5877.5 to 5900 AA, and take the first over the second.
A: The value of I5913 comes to 1.17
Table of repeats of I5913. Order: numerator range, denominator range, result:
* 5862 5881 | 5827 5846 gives 0.90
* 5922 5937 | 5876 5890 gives 1.14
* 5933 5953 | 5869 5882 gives 1.04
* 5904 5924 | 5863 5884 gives 1.01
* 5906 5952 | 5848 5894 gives 1.03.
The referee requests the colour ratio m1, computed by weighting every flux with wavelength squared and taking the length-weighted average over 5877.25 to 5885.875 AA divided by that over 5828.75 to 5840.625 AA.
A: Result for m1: 0.8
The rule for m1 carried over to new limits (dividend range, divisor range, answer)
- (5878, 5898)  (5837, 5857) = 0.85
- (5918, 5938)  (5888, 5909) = 1.18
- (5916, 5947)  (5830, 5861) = 0.99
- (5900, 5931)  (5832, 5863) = 0.97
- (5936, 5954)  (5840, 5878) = 1.00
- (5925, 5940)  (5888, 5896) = 1.24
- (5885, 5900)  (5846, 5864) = 0.85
